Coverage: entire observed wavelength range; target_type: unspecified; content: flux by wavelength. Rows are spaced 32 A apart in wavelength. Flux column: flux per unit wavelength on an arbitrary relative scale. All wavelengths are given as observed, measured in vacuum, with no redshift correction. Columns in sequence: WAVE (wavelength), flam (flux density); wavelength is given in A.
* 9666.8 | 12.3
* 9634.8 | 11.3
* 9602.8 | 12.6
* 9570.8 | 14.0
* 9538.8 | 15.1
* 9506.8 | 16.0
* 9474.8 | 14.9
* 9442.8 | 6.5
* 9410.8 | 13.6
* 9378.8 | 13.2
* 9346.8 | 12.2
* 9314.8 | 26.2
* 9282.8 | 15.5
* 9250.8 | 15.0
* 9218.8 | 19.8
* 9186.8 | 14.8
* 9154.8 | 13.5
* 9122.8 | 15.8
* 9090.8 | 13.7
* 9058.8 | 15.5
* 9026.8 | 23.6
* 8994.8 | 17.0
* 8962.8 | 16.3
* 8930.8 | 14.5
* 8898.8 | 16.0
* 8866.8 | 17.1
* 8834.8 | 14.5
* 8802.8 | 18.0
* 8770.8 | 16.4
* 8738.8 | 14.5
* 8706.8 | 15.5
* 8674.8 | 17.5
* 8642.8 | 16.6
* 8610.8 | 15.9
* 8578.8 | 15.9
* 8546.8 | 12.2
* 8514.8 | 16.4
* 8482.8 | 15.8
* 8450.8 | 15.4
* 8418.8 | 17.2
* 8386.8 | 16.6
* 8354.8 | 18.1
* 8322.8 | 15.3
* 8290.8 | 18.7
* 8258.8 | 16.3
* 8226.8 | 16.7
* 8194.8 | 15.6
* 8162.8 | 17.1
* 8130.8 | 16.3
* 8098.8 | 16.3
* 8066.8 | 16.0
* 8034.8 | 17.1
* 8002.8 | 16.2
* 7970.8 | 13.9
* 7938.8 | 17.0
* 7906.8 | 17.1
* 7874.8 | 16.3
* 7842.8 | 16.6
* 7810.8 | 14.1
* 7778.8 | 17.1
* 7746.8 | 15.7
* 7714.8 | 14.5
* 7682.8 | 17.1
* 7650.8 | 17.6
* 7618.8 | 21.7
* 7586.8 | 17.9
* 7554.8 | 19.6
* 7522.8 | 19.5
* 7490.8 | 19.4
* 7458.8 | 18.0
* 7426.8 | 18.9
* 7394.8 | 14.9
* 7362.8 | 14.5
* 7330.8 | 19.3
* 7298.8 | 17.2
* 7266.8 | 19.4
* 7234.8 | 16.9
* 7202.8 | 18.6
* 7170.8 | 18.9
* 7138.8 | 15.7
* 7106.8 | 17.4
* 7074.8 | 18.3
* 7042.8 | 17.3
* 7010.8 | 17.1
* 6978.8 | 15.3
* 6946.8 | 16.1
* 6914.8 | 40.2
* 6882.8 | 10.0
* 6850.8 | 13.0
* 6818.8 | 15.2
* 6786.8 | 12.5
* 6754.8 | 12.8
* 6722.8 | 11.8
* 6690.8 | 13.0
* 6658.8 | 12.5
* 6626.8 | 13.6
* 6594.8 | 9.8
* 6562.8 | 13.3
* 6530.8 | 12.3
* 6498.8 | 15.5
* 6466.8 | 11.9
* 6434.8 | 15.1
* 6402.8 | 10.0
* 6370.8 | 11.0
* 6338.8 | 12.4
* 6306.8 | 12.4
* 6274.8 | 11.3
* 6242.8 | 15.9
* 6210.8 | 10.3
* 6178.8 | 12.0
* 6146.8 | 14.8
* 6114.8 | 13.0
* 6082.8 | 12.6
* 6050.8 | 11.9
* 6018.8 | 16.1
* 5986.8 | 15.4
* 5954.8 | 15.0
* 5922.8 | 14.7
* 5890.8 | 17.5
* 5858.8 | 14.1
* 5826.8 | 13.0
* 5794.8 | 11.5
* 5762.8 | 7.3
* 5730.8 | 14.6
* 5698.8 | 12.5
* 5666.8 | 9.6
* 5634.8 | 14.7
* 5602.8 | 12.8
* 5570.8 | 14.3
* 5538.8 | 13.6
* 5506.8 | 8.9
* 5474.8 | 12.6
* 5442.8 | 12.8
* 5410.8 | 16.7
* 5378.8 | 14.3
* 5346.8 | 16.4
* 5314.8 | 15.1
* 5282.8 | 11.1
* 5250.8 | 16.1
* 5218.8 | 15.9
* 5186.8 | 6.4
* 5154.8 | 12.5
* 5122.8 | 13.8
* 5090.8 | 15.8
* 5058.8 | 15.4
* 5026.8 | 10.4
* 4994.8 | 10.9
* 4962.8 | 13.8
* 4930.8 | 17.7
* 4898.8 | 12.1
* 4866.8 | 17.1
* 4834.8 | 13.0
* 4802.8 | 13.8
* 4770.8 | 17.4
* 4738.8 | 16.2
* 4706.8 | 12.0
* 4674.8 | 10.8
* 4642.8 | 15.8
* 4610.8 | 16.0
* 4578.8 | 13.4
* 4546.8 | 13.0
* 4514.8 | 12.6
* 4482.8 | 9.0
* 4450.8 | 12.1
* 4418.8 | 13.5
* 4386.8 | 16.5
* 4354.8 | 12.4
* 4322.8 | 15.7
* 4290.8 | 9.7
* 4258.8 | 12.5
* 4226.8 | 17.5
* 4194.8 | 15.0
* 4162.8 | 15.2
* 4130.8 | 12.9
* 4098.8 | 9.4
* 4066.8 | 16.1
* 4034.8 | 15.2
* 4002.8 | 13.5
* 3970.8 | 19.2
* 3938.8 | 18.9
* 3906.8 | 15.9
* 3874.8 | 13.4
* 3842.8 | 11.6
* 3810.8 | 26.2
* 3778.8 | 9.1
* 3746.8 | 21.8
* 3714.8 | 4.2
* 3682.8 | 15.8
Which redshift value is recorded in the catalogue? 0.86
